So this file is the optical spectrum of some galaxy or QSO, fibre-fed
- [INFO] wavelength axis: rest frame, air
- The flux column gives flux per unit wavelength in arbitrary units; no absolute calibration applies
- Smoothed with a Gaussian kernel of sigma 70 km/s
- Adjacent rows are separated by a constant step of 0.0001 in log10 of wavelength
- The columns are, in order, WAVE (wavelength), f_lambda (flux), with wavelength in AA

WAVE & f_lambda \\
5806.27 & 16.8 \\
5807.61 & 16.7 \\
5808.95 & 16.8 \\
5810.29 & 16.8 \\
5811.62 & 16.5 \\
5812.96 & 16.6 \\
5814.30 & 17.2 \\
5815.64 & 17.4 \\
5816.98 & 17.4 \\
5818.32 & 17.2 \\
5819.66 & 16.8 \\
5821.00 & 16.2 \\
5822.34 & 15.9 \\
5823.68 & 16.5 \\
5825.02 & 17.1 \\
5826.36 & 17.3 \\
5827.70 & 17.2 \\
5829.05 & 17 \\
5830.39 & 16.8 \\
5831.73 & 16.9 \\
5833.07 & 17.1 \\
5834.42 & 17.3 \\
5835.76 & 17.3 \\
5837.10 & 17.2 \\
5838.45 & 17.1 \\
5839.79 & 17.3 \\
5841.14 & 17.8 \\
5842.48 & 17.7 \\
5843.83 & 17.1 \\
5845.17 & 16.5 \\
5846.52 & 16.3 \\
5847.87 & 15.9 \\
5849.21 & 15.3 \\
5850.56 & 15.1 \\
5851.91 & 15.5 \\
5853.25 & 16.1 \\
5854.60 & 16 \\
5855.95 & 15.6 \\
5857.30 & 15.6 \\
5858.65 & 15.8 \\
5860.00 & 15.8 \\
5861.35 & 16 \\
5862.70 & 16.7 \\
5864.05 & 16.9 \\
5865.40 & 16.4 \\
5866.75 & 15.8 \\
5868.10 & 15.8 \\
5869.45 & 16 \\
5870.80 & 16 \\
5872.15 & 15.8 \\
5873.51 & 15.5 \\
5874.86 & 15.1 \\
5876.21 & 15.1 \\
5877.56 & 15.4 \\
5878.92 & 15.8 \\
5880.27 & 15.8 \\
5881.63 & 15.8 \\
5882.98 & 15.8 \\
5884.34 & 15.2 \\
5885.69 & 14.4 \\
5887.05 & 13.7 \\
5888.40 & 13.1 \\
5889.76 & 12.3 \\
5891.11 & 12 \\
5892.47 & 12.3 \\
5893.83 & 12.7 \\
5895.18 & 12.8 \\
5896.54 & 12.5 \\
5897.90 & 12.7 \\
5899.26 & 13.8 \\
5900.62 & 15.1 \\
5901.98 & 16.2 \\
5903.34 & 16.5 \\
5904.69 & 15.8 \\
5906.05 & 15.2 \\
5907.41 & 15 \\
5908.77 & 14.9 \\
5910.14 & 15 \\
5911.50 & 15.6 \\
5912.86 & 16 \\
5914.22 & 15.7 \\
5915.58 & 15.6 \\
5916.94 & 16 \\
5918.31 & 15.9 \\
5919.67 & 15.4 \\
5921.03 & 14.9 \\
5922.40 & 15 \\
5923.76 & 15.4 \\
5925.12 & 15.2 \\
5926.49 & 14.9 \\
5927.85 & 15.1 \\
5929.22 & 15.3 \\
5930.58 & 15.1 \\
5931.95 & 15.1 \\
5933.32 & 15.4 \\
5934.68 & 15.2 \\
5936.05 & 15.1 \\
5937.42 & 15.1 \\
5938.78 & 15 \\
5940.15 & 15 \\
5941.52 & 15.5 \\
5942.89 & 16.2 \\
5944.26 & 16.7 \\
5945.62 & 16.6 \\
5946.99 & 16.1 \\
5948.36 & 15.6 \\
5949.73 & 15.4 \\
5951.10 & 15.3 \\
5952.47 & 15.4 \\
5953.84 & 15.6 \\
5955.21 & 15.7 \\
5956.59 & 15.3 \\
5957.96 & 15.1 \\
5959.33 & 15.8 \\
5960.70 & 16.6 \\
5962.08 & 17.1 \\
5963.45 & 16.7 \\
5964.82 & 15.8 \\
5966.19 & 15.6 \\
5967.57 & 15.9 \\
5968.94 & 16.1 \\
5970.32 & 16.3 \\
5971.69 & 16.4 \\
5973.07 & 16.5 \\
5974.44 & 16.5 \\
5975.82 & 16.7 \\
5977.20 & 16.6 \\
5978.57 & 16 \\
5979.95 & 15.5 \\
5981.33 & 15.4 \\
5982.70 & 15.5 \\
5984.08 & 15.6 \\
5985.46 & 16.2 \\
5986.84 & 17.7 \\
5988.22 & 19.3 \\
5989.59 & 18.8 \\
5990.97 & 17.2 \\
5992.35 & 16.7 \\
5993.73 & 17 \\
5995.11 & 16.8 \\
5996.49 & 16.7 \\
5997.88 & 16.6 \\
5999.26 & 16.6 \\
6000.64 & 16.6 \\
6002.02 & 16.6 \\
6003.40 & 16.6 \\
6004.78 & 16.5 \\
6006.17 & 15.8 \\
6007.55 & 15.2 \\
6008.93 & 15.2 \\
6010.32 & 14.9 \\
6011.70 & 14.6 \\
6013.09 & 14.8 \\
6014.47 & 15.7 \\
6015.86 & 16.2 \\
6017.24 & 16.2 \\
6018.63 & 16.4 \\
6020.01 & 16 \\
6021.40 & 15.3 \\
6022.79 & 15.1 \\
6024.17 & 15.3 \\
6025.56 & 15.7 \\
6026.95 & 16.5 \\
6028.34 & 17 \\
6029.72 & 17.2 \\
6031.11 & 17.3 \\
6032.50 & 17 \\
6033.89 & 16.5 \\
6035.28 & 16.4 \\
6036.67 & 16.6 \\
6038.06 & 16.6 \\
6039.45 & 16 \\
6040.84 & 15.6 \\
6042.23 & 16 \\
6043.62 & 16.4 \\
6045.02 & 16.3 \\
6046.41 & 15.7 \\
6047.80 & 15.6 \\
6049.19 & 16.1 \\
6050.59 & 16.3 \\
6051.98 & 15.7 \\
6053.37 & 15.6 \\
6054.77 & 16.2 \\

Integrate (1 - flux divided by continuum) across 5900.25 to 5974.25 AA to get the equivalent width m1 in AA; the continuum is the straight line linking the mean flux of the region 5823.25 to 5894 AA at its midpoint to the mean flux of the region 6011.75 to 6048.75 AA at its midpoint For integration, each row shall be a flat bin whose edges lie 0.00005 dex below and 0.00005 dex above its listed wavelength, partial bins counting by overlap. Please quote 1.5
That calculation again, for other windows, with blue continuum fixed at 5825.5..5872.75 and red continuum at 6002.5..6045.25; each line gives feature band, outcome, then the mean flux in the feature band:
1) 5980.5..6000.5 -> -0.92 AA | 16.8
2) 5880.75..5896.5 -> 2.64 AA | 13.6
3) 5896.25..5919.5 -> 1.59 AA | 15.2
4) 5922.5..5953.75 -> 1.55 AA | 15.4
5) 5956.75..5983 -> 0.10 AA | 16.1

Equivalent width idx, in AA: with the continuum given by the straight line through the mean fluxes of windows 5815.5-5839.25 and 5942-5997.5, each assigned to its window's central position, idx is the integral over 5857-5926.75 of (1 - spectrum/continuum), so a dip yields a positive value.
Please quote 6.7 AA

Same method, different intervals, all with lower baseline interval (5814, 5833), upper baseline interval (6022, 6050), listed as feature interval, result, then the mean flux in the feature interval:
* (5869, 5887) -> 1.40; 15.4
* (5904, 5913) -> 0.72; 15.3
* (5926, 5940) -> 1.22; 15.1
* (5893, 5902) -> 1.73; 13.5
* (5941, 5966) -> 0.90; 15.9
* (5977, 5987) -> 0.28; 16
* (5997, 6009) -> 0.07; 16.2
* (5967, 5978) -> 0.05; 16.4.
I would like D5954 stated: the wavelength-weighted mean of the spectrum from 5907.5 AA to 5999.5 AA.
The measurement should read 15.9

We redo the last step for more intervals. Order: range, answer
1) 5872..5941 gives 14.9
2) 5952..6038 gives 16.2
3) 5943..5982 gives 16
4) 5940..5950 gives 16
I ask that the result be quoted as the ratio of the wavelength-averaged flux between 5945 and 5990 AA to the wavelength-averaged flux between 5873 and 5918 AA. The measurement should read 1.10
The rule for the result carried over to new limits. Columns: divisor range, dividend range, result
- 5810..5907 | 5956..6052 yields 1.03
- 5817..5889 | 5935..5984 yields 0.98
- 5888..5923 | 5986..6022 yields 1.13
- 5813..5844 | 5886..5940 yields 0.86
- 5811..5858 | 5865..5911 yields 0.88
